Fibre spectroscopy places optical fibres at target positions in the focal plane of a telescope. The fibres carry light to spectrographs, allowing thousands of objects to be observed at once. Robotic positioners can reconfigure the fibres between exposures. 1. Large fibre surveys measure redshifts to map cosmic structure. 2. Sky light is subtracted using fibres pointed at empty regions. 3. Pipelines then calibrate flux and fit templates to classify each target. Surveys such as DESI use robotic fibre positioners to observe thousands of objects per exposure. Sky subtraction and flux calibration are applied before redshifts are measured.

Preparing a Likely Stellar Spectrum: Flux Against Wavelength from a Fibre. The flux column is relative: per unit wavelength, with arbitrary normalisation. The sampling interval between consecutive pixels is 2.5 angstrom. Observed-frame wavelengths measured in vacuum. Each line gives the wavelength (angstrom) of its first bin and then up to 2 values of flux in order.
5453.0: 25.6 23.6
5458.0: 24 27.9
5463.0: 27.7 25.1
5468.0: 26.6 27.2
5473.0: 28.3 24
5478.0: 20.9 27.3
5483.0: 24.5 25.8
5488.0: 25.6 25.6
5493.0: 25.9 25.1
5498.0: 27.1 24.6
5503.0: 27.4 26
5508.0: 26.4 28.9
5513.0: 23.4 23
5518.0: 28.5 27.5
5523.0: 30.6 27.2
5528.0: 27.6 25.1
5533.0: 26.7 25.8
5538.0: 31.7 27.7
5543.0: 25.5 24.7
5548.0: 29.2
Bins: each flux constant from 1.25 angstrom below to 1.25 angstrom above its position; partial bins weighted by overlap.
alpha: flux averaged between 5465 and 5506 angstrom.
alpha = 25.7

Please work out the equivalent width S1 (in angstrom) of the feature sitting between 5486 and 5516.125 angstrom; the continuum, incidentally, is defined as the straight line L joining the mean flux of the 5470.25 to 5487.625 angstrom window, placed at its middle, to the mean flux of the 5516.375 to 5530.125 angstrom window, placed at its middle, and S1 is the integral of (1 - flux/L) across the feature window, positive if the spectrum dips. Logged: 0.9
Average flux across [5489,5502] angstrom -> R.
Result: 25.7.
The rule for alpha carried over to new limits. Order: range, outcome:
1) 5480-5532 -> 26.3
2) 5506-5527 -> 26.9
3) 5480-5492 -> 25.7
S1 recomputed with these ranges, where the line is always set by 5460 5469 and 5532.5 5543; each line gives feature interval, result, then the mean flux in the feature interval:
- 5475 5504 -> 1.9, 25.3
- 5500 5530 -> 0.7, 26.8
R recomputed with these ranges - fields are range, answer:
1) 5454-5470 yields 25.9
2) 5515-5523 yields 27.3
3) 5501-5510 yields 26.6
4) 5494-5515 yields 26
